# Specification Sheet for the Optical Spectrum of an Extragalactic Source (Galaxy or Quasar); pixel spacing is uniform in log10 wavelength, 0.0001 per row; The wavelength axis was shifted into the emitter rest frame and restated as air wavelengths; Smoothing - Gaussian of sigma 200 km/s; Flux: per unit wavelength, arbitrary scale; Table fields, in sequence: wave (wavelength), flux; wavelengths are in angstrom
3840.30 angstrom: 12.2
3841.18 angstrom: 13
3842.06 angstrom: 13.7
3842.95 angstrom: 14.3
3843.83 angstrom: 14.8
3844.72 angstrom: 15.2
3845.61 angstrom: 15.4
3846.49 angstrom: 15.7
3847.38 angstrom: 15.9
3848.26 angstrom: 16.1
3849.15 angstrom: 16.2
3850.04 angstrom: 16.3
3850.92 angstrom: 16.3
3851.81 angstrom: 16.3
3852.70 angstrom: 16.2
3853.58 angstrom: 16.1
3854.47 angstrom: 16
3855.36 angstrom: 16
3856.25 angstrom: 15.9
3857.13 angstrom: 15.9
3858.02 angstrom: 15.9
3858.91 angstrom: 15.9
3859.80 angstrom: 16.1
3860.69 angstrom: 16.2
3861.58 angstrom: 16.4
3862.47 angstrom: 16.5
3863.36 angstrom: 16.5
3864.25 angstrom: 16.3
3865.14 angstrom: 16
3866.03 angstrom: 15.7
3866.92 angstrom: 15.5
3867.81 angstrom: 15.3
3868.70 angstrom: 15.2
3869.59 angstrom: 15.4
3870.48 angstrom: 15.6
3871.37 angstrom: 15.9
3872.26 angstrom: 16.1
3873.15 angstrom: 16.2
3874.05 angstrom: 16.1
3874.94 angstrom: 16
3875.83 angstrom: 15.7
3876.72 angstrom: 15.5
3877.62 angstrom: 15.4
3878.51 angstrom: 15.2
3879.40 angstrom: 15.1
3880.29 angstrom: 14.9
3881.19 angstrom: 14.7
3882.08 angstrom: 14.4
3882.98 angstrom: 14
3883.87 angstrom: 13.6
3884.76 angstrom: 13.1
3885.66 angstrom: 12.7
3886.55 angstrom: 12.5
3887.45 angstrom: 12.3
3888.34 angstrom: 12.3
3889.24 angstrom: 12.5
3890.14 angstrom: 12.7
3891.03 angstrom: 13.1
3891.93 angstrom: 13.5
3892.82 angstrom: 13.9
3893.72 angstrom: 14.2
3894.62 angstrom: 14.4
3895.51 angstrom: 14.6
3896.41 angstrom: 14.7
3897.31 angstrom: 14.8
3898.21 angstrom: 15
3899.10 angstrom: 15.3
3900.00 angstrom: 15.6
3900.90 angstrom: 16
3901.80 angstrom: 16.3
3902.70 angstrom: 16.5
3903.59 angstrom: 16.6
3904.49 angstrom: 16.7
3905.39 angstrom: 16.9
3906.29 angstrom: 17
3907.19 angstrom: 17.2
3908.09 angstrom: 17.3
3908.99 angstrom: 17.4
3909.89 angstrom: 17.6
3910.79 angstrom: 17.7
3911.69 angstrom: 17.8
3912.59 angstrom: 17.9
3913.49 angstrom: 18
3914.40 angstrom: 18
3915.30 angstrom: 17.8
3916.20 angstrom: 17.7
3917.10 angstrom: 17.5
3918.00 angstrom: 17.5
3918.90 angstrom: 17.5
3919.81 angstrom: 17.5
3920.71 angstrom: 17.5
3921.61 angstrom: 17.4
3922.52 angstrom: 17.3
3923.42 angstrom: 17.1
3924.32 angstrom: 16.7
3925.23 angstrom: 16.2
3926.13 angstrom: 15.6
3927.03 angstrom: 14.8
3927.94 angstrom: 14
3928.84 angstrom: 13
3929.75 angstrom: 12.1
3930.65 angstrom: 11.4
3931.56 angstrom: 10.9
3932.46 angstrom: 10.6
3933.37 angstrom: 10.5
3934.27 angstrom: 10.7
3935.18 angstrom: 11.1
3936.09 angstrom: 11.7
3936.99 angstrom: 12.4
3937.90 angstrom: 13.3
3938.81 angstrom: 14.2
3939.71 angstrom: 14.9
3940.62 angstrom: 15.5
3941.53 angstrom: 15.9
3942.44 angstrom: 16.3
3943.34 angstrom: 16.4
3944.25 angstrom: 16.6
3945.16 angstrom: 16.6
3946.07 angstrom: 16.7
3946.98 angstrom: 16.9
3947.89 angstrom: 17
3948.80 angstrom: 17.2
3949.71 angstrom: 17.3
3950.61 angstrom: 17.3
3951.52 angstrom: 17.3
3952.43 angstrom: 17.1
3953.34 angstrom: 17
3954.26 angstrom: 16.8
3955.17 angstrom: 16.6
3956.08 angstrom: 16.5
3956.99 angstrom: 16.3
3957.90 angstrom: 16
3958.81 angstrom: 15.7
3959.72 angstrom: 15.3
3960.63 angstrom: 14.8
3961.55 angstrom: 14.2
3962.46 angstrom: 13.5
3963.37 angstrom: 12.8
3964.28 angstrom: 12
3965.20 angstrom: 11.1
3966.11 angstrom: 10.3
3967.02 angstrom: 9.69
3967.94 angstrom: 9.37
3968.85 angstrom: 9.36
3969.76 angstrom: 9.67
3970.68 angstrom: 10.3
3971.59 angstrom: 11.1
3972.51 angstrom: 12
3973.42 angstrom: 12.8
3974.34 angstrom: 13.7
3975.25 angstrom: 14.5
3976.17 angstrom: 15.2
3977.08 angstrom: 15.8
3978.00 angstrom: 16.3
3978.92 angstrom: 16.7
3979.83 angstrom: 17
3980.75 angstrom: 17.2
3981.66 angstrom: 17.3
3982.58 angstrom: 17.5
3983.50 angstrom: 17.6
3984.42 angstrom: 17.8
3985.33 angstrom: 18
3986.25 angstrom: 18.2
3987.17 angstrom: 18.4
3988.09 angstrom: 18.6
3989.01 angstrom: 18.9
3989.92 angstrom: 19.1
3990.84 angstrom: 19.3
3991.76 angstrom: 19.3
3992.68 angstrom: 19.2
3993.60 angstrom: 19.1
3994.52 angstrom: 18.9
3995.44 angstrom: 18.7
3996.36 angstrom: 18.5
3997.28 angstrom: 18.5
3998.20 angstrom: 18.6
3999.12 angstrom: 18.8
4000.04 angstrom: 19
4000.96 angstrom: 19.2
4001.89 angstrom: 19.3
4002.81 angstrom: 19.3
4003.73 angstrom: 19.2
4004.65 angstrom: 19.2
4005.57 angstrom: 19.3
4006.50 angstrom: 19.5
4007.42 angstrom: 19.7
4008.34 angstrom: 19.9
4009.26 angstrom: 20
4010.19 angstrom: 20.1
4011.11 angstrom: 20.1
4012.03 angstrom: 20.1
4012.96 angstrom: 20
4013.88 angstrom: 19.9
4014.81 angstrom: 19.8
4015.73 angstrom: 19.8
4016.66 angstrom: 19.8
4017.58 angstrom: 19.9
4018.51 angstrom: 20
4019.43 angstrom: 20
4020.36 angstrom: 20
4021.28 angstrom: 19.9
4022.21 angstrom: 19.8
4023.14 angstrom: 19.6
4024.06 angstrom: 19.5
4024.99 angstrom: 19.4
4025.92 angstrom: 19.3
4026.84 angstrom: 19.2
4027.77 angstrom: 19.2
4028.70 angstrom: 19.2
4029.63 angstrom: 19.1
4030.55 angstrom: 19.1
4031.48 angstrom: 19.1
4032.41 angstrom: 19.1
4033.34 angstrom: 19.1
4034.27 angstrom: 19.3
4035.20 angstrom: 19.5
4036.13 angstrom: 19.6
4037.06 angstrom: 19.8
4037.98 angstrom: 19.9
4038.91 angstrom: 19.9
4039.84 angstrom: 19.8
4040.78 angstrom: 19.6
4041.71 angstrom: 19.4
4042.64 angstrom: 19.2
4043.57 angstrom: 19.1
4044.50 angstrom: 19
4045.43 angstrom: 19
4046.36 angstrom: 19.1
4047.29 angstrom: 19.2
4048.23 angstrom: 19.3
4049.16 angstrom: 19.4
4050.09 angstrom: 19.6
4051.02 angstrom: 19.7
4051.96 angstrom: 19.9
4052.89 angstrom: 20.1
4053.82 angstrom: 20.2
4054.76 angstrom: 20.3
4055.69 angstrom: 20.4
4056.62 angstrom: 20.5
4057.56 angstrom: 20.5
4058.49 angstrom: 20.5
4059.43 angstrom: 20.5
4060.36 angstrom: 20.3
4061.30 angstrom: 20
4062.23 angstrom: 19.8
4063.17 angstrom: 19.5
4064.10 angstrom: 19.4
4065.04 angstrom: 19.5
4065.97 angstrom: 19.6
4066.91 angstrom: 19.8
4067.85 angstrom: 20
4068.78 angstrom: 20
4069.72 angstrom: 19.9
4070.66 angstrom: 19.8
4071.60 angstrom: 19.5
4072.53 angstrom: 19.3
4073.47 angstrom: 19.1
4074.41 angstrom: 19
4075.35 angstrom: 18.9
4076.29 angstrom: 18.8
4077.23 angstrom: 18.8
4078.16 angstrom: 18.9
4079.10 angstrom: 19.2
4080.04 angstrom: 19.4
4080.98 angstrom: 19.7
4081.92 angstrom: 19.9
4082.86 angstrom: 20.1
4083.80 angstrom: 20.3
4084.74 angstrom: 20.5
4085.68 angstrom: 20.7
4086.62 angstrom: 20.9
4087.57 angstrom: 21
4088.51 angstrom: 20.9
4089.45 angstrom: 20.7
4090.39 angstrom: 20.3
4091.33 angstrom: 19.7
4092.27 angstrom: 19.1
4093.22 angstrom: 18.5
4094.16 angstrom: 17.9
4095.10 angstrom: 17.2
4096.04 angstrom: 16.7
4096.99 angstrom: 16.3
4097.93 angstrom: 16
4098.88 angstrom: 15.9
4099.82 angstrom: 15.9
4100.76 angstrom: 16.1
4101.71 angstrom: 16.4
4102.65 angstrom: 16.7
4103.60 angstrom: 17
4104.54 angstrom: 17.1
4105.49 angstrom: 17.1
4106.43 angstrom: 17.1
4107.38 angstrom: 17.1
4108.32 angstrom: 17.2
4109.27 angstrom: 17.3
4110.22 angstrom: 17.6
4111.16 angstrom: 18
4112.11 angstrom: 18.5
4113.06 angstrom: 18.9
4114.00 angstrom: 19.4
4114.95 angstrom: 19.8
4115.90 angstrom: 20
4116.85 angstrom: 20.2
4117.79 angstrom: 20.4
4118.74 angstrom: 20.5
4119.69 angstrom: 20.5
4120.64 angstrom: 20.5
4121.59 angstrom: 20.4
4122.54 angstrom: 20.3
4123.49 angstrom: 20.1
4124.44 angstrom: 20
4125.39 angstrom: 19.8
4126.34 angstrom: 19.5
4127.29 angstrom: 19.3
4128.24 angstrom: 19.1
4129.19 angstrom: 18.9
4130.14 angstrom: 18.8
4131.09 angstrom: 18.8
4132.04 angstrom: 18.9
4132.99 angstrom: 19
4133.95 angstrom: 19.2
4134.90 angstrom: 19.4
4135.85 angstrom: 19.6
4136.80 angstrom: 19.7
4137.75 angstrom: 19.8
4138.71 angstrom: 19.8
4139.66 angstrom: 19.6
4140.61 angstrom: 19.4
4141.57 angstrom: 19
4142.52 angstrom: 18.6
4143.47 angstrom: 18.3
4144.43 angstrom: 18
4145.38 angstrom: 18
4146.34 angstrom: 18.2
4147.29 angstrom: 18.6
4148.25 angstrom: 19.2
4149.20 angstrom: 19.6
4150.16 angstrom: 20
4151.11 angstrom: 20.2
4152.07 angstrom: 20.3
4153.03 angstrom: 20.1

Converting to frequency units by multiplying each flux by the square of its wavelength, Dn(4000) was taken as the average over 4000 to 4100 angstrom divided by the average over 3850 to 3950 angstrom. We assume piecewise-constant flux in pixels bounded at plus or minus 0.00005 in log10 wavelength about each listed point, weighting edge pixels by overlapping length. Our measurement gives 1.4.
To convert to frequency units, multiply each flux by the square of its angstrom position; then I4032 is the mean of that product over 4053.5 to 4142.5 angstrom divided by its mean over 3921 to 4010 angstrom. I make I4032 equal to 1.29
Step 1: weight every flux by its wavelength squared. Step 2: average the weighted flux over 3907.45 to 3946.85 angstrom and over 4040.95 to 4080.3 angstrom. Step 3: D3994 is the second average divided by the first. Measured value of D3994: 1.36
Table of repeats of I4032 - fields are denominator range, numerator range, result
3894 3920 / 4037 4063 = 1.27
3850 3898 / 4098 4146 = 1.41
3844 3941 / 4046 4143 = 1.39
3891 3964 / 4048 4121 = 1.33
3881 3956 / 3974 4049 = 1.29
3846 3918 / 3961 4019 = 1.15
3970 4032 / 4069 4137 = 1.09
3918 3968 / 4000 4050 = 1.37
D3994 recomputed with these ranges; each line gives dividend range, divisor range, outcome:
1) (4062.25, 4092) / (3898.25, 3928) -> 1.27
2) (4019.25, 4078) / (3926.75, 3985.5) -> 1.42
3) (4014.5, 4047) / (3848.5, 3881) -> 1.34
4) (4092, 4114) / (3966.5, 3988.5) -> 1.24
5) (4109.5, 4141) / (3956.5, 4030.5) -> 1.20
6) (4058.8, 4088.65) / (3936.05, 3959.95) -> 1.31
